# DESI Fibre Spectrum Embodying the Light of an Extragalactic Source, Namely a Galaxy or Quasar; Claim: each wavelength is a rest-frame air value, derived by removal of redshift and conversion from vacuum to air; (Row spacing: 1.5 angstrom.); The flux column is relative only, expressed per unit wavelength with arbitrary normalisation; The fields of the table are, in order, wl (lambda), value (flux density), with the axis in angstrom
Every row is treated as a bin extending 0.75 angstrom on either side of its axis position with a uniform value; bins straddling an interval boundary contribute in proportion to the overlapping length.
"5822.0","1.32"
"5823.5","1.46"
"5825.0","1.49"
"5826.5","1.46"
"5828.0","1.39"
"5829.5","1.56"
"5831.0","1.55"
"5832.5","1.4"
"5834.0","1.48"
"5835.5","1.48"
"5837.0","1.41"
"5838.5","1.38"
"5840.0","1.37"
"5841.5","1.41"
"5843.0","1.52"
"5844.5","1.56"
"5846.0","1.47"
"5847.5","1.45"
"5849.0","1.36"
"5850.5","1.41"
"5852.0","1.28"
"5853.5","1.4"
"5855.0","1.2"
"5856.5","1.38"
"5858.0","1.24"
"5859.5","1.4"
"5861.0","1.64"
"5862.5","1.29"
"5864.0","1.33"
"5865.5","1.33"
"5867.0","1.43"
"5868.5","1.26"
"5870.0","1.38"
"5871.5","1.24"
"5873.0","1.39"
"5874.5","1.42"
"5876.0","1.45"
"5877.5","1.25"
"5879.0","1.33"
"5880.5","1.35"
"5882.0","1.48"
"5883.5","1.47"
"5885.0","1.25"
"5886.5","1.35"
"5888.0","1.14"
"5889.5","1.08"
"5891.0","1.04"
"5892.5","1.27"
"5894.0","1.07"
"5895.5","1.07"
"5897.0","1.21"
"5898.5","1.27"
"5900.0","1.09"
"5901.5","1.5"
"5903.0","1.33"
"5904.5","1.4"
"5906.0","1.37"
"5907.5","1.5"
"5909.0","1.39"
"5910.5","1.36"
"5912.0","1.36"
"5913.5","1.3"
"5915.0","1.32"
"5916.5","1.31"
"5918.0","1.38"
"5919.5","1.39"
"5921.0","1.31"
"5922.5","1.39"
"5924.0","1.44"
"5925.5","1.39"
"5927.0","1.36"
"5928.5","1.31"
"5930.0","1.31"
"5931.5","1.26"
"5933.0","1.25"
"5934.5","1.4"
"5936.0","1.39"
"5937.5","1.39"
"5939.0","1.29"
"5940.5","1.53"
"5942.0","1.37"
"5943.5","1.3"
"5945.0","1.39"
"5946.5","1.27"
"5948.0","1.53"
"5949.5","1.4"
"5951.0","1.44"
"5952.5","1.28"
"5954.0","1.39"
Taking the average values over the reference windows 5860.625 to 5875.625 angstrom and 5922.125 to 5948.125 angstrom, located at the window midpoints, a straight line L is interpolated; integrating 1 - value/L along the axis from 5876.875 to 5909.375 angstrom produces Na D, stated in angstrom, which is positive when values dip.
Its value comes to 2.0 angstrom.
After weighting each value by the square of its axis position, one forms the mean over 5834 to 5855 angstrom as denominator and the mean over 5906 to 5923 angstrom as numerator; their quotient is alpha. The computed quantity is 1.0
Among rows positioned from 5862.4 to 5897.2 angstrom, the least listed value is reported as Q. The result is 1.04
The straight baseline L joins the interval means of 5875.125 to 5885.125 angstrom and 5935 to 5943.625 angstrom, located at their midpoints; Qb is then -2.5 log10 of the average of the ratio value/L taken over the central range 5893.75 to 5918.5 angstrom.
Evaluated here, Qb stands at 0.06 mag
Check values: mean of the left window 1.38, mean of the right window 1.38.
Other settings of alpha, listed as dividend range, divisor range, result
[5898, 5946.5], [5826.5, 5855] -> 0.97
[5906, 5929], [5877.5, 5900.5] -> 1.12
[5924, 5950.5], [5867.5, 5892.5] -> 1.07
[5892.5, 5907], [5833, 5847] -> 0.89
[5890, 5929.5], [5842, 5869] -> 0.96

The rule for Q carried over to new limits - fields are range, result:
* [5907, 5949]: 1.25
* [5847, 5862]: 1.2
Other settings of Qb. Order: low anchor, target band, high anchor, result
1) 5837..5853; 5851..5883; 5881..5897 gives -0.03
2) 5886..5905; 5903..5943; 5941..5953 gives -0.05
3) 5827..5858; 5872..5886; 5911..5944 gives 0.01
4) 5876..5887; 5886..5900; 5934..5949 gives 0.18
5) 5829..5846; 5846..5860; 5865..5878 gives 0.05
